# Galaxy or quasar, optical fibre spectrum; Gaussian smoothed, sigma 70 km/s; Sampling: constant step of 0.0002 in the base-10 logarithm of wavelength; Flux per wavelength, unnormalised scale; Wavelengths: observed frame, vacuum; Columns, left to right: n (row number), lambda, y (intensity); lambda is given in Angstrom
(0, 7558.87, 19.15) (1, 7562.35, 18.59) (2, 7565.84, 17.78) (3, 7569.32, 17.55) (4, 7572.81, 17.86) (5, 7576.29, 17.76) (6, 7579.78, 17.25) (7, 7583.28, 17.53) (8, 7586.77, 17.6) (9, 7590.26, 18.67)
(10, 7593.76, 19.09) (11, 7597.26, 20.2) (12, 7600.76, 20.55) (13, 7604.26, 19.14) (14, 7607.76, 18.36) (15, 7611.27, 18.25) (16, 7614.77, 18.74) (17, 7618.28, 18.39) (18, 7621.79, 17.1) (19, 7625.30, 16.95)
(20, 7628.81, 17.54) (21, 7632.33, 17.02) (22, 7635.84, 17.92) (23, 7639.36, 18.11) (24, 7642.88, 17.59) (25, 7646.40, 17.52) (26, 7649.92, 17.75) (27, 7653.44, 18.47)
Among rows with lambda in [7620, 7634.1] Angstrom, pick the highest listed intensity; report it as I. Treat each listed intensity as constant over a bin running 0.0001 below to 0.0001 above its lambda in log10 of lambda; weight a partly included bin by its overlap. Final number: 17.54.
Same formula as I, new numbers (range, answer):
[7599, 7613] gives 20.55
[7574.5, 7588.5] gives 17.76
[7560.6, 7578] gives 18.59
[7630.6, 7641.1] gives 18.11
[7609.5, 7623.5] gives 18.74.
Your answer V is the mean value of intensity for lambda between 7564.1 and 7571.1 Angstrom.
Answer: 17.7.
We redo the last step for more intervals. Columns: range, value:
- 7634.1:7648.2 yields 17.8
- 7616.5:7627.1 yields 17.5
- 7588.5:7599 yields 19.3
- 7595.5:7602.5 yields 20.4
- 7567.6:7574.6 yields 17.7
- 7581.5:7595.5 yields 18.2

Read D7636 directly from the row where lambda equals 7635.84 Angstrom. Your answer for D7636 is 17.92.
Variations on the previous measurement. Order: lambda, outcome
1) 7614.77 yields 18.74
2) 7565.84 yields 17.78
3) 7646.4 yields 17.52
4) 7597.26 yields 20.2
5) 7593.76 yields 19.09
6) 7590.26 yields 18.67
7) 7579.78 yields 17.25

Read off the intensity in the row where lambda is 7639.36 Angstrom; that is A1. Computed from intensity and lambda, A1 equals 18.11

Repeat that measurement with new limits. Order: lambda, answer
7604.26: 19.14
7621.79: 17.1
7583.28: 17.53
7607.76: 18.36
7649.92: 17.75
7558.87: 19.15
